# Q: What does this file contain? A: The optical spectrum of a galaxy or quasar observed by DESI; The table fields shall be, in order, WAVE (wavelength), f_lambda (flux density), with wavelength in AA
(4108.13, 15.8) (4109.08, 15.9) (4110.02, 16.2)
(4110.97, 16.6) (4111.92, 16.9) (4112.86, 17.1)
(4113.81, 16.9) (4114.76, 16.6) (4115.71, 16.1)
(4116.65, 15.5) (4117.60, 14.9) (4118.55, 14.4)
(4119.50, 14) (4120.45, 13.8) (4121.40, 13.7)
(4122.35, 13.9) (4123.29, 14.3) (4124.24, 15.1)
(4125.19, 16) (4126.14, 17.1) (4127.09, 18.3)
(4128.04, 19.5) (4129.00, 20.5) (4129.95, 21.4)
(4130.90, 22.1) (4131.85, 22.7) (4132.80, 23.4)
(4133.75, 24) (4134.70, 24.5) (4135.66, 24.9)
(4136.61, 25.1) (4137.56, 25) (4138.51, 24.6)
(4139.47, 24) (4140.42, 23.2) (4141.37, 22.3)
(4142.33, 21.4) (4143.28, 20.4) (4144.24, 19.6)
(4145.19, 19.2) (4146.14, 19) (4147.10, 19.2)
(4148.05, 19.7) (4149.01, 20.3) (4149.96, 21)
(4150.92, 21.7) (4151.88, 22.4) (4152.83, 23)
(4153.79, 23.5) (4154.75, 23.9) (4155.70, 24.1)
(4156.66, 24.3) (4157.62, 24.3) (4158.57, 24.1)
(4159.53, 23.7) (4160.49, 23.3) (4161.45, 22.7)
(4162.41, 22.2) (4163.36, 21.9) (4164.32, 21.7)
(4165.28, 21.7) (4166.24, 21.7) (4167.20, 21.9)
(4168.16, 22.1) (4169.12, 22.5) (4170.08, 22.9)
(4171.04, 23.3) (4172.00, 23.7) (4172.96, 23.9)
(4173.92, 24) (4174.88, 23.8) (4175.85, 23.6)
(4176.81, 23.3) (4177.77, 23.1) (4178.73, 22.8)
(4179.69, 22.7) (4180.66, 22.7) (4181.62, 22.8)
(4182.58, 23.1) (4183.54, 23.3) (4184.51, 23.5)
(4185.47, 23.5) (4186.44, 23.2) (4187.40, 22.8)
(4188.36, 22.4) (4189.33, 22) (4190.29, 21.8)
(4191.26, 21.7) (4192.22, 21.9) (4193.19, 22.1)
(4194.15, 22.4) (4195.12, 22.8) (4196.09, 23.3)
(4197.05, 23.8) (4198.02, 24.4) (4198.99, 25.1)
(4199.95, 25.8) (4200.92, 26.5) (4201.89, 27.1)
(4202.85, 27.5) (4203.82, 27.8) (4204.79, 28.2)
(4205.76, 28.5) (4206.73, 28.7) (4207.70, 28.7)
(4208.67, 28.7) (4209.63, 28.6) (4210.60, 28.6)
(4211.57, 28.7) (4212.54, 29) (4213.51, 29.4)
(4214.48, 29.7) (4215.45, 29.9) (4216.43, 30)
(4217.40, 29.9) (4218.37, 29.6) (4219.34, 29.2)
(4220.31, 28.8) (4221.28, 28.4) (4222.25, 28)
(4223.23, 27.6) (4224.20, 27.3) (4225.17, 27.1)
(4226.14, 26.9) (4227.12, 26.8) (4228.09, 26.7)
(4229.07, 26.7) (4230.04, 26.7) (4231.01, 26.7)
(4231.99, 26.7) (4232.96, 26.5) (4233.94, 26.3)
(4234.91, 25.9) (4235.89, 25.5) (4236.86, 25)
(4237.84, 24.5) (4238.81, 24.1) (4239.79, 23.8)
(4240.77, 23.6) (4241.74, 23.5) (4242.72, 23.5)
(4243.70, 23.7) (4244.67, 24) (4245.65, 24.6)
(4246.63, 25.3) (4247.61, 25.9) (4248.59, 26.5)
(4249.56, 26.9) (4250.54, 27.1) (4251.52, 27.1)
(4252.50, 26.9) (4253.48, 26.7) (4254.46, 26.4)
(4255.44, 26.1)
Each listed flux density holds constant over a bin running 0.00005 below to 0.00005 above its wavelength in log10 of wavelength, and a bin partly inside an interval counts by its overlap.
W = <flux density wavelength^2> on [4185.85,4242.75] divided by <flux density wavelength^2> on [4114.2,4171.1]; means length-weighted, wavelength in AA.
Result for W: 1.31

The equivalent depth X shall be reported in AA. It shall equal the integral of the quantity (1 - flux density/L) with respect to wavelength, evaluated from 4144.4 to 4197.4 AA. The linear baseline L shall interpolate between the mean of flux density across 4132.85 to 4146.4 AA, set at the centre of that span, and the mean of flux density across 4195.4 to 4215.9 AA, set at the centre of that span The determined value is 5.1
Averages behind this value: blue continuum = 22.7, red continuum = 27.5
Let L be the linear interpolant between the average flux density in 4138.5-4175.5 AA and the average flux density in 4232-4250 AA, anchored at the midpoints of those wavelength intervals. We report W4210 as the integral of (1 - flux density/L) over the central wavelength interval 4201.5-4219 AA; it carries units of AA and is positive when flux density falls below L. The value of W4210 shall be -3.5 AA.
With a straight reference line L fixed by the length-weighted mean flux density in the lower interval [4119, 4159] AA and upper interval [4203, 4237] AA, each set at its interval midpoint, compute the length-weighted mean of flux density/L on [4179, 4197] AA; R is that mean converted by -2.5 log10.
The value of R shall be 0.11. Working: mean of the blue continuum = 20.8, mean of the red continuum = 27.9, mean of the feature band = 22.7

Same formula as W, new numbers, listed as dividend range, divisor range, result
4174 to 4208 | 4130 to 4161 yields 1.09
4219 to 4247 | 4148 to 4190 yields 1.17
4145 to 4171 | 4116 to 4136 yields 1.24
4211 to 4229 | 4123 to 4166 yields 1.36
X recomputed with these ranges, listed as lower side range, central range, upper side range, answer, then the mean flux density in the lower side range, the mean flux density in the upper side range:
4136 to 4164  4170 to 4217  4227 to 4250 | -2.3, 22.4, 25.4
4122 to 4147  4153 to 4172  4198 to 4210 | 0.4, 20.8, 27.5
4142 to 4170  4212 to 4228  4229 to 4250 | -2.7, 22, 25.2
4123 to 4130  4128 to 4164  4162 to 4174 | -4.7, 17.6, 22.5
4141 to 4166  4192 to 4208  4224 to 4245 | -1.1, 21.9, 25.5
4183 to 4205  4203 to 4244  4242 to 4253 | -4.0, 24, 25.5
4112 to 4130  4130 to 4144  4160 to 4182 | -3.8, 16.2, 22.8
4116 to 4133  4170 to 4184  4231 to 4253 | -1.7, 17.2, 25.3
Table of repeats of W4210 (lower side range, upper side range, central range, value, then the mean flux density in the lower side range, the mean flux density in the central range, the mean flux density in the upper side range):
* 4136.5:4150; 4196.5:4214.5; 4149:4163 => -0.17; 21.5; 23.1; 27.6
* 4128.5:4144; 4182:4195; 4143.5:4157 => 0.86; 23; 21.4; 22.6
